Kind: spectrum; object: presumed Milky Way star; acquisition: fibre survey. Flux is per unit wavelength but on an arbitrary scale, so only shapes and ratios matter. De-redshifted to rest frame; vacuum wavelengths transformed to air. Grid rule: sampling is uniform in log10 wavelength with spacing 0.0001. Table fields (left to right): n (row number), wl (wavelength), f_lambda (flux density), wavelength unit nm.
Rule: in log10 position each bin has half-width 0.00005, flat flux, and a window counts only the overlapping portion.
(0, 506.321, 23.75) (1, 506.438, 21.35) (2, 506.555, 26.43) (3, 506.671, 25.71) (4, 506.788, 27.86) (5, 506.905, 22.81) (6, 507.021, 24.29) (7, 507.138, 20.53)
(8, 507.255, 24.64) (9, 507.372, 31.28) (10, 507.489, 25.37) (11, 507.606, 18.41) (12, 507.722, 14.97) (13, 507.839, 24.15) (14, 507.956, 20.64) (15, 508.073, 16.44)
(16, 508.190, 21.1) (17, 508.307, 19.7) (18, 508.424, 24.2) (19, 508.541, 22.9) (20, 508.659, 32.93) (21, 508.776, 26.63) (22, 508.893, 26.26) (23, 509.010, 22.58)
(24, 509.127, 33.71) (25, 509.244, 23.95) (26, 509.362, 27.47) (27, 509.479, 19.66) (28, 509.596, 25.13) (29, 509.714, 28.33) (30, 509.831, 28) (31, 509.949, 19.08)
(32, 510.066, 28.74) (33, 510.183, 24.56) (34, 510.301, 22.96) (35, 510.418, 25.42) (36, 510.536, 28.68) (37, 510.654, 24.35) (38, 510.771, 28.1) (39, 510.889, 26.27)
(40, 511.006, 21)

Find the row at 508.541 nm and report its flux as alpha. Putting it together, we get 22.9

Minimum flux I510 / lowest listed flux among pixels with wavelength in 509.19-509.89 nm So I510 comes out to 19.66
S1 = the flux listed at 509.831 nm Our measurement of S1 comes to 28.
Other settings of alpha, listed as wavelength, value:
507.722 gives 14.97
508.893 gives 26.26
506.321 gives 23.75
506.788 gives 27.86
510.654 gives 24.35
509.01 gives 22.58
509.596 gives 25.13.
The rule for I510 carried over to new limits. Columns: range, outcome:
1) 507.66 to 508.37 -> 14.97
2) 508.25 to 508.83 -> 19.7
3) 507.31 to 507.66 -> 18.41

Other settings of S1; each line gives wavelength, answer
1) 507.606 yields 18.41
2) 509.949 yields 19.08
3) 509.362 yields 27.47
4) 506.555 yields 26.43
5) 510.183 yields 24.56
